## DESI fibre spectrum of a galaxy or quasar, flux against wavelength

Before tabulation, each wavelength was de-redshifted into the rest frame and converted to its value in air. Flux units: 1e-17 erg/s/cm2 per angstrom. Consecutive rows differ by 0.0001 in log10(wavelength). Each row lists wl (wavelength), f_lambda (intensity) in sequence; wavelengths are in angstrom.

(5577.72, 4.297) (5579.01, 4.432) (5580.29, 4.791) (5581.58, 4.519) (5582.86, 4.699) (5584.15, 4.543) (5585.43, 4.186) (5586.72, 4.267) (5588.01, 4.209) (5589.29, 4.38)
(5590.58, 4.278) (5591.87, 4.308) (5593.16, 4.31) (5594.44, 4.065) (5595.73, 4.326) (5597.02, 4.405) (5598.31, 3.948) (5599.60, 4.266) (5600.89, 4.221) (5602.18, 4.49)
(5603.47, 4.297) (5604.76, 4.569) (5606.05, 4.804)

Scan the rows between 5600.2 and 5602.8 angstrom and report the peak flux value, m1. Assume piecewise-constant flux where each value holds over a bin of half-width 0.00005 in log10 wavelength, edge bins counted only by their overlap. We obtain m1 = 4.49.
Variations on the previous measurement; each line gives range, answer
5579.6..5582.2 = 4.791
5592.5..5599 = 4.405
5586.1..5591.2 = 4.38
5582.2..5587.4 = 4.699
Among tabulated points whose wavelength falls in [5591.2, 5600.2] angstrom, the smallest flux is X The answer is 3.948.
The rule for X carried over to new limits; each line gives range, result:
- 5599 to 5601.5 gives 4.221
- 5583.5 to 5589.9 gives 4.186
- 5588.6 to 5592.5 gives 4.278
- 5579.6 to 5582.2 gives 4.519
